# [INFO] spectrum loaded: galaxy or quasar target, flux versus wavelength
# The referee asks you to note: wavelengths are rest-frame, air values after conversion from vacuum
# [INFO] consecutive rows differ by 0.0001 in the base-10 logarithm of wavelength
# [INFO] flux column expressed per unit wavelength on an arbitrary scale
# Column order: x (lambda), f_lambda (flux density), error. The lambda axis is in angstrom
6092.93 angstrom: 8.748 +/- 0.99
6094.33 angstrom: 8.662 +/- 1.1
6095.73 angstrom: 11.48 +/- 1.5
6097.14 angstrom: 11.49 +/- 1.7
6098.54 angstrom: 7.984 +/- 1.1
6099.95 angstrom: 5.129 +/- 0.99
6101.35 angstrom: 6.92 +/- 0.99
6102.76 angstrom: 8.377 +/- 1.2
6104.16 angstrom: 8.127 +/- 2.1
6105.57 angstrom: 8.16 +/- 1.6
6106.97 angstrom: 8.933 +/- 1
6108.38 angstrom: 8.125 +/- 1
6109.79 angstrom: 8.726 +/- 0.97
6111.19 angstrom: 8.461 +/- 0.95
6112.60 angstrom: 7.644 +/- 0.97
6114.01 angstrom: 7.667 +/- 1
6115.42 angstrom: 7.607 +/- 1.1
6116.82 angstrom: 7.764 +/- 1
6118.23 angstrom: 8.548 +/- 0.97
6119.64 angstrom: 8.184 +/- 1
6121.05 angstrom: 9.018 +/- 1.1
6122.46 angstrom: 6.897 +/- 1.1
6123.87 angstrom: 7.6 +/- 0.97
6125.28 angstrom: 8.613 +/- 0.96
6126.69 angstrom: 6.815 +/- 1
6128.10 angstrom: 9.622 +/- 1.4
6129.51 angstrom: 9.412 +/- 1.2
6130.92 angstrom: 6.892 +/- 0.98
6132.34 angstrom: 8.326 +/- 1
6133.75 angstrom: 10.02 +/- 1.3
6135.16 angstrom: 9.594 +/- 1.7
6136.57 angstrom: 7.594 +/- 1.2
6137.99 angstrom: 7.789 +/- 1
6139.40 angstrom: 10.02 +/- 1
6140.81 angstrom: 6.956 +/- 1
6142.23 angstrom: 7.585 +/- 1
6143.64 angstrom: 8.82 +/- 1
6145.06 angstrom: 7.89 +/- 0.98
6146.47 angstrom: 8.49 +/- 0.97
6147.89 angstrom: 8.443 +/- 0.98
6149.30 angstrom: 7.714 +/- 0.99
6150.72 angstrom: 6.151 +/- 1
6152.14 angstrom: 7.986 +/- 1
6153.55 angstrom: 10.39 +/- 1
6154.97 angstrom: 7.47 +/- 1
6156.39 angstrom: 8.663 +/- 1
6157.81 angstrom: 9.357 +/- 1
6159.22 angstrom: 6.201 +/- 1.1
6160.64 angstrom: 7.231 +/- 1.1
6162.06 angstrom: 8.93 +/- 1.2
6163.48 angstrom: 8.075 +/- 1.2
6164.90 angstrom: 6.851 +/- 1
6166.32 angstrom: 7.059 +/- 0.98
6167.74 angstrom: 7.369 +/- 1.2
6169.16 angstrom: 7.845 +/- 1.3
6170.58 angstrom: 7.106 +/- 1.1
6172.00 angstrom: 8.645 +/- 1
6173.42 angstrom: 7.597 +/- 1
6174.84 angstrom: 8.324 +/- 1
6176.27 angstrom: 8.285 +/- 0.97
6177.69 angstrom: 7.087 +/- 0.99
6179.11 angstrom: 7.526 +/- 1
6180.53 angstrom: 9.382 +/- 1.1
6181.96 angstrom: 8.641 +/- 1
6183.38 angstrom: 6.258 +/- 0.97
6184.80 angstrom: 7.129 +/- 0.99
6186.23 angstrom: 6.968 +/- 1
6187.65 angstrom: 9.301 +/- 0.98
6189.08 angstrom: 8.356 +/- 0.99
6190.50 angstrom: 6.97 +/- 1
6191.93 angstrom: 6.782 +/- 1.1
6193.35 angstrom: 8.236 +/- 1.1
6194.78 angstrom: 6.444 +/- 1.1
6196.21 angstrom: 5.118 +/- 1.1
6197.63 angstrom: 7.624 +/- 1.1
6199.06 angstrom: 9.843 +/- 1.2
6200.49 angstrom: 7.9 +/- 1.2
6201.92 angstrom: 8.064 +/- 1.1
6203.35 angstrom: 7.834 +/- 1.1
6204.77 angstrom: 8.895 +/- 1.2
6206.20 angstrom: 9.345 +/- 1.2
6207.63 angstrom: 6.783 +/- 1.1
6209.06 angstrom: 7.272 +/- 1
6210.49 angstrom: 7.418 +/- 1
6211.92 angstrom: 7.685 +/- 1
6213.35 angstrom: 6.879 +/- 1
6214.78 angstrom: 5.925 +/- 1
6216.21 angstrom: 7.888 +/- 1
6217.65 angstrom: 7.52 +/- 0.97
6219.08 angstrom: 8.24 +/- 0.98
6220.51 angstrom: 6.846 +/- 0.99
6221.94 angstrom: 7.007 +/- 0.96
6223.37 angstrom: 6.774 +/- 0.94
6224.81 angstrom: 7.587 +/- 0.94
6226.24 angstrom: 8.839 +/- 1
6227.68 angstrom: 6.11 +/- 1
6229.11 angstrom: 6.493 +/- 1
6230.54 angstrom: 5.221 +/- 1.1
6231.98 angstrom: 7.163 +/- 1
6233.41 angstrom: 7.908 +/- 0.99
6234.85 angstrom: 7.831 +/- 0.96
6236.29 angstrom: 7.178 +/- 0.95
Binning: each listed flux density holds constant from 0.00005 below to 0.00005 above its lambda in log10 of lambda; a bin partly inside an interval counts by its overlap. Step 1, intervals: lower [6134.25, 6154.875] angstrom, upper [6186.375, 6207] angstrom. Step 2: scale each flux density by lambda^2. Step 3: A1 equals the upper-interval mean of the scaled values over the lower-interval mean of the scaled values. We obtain 1.0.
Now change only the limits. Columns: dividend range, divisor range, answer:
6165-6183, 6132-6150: 0.94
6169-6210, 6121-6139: 0.95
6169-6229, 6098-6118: 1.00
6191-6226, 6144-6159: 0.93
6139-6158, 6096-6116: 1.02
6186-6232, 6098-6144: 0.94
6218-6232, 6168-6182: 0.89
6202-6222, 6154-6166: 0.98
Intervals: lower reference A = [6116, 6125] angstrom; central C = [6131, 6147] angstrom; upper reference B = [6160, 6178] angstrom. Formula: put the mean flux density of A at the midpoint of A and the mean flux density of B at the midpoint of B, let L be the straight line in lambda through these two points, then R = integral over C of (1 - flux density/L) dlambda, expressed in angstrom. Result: -0.97 angstrom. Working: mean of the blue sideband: 8.03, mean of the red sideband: 7.74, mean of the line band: 8.4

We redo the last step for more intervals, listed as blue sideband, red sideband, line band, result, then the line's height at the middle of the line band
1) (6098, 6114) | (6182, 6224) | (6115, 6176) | -2.87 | 7.72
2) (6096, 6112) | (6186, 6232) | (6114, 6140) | -0.69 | 8.11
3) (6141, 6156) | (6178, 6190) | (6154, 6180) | 0.61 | 7.98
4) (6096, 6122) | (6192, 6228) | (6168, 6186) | -0.09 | 7.75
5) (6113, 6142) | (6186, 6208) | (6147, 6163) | 0.02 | 8.07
